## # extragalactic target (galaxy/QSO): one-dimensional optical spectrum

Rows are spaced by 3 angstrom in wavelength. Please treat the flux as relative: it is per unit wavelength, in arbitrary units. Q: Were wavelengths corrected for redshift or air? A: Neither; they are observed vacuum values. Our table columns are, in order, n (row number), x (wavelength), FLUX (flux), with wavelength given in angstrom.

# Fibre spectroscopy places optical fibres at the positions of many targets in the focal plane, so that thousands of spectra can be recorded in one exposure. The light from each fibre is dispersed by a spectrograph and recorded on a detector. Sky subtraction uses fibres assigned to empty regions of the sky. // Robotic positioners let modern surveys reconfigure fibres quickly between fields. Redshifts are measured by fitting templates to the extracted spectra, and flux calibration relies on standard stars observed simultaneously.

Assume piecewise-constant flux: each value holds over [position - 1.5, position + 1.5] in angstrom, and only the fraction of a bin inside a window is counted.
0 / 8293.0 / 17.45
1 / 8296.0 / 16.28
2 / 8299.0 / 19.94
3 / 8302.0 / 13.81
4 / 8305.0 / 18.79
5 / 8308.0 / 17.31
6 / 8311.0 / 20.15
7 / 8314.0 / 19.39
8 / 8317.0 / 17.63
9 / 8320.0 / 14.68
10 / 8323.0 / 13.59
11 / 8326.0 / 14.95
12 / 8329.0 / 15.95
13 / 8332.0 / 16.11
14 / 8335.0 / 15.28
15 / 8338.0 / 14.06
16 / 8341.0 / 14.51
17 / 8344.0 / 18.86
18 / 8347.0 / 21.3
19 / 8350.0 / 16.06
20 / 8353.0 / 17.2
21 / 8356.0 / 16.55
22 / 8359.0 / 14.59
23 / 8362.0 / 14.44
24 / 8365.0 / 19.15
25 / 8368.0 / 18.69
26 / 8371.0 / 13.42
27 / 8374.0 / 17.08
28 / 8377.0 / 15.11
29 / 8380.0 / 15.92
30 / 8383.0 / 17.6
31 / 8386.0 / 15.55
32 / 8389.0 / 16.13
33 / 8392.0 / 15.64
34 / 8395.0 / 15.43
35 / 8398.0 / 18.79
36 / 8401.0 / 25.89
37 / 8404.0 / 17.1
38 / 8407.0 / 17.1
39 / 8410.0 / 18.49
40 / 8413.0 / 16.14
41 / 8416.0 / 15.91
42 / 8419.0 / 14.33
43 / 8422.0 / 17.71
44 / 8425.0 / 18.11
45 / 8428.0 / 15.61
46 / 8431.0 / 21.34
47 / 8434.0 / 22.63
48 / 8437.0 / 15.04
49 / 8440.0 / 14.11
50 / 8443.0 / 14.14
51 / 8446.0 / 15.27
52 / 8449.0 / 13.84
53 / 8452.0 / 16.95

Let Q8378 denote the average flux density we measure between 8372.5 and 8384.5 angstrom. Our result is 16.4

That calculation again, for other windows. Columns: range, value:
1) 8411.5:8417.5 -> 16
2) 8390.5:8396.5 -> 15.5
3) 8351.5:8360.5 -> 16.1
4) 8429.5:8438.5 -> 19.7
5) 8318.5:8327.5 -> 14.4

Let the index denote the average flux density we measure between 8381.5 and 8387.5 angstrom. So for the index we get 16.6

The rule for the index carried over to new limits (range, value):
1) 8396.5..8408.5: 19.7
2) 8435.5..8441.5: 14.6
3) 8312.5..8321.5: 17.2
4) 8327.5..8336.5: 15.8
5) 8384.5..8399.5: 16.3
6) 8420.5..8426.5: 17.9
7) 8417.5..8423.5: 16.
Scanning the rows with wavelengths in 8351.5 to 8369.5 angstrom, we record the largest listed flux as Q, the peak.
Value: 19.15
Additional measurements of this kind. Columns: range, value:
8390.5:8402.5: 25.89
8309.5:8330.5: 20.15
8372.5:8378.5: 17.08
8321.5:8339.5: 16.11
